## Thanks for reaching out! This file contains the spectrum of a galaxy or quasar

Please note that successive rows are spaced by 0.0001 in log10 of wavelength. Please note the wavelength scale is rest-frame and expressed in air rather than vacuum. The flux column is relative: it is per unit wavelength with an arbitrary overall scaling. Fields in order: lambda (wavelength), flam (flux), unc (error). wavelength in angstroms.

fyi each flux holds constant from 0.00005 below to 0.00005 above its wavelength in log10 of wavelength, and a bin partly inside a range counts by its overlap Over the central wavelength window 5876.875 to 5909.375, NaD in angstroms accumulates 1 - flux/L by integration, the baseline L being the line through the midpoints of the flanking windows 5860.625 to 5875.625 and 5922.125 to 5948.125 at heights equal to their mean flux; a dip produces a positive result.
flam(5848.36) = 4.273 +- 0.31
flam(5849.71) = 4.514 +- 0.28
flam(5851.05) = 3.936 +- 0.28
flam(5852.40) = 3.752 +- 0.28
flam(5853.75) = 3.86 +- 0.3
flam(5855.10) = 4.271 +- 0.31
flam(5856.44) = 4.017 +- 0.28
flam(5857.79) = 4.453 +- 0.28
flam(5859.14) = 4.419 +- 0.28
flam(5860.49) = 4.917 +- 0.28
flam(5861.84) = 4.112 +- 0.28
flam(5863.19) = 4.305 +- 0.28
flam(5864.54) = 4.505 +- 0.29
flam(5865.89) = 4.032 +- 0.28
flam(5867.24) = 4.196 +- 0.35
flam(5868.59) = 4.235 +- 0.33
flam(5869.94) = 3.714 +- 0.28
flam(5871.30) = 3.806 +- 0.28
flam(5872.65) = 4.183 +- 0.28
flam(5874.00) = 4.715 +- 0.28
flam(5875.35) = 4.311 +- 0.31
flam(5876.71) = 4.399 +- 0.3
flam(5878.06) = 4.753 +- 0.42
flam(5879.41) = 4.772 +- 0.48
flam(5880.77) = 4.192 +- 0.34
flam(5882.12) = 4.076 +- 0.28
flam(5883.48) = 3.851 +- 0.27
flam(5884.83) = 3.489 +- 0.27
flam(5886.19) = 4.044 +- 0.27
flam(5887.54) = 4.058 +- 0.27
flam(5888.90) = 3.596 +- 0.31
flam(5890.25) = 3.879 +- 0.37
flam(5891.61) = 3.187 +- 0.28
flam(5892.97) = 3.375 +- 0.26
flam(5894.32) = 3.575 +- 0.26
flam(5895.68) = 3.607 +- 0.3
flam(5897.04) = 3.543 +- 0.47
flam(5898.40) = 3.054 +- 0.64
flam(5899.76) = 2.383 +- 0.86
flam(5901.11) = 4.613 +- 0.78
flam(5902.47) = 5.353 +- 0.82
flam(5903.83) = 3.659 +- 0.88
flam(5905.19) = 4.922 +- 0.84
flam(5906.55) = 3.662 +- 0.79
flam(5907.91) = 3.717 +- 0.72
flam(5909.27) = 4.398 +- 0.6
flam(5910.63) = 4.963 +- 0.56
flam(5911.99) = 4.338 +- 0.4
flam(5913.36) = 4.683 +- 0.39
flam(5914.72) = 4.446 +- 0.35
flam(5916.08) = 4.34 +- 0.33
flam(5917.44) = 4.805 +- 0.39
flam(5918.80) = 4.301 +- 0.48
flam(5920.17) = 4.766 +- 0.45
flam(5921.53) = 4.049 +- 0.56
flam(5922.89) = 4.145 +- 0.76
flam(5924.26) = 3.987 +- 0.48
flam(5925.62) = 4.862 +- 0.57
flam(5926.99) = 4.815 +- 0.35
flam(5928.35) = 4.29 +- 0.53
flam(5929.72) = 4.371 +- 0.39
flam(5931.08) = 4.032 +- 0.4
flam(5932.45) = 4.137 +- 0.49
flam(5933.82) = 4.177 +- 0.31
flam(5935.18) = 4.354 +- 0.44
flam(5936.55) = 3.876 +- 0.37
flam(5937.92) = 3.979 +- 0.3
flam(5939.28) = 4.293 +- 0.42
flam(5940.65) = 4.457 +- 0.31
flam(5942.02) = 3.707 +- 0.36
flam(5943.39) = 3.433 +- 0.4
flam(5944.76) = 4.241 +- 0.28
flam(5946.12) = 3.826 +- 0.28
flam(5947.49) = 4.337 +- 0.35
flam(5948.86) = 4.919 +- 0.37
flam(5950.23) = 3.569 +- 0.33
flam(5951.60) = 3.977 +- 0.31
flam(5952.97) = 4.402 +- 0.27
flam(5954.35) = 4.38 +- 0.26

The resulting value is 2.3 angstroms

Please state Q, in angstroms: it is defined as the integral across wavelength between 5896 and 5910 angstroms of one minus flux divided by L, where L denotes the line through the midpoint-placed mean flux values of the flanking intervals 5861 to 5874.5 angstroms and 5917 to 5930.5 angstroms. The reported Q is 1.3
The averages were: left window 4.18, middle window 3.93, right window 4.43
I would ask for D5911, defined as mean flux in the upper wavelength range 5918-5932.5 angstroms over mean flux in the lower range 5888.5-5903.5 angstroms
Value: 1.19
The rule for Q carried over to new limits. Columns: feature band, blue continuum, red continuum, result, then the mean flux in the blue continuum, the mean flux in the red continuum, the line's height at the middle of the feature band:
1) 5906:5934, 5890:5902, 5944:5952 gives -4.17 angstroms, 3.49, 4.15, 3.79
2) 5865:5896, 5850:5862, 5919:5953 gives 1.44 angstroms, 4.21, 4.2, 4.21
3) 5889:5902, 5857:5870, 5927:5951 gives 2.25 angstroms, 4.31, 4.14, 4.24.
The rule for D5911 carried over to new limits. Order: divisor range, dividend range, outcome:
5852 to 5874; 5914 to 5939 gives 1.03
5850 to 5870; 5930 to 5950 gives 0.98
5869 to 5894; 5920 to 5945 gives 1.04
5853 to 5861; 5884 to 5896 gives 0.85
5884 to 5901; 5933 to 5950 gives 1.17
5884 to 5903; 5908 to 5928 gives 1.21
